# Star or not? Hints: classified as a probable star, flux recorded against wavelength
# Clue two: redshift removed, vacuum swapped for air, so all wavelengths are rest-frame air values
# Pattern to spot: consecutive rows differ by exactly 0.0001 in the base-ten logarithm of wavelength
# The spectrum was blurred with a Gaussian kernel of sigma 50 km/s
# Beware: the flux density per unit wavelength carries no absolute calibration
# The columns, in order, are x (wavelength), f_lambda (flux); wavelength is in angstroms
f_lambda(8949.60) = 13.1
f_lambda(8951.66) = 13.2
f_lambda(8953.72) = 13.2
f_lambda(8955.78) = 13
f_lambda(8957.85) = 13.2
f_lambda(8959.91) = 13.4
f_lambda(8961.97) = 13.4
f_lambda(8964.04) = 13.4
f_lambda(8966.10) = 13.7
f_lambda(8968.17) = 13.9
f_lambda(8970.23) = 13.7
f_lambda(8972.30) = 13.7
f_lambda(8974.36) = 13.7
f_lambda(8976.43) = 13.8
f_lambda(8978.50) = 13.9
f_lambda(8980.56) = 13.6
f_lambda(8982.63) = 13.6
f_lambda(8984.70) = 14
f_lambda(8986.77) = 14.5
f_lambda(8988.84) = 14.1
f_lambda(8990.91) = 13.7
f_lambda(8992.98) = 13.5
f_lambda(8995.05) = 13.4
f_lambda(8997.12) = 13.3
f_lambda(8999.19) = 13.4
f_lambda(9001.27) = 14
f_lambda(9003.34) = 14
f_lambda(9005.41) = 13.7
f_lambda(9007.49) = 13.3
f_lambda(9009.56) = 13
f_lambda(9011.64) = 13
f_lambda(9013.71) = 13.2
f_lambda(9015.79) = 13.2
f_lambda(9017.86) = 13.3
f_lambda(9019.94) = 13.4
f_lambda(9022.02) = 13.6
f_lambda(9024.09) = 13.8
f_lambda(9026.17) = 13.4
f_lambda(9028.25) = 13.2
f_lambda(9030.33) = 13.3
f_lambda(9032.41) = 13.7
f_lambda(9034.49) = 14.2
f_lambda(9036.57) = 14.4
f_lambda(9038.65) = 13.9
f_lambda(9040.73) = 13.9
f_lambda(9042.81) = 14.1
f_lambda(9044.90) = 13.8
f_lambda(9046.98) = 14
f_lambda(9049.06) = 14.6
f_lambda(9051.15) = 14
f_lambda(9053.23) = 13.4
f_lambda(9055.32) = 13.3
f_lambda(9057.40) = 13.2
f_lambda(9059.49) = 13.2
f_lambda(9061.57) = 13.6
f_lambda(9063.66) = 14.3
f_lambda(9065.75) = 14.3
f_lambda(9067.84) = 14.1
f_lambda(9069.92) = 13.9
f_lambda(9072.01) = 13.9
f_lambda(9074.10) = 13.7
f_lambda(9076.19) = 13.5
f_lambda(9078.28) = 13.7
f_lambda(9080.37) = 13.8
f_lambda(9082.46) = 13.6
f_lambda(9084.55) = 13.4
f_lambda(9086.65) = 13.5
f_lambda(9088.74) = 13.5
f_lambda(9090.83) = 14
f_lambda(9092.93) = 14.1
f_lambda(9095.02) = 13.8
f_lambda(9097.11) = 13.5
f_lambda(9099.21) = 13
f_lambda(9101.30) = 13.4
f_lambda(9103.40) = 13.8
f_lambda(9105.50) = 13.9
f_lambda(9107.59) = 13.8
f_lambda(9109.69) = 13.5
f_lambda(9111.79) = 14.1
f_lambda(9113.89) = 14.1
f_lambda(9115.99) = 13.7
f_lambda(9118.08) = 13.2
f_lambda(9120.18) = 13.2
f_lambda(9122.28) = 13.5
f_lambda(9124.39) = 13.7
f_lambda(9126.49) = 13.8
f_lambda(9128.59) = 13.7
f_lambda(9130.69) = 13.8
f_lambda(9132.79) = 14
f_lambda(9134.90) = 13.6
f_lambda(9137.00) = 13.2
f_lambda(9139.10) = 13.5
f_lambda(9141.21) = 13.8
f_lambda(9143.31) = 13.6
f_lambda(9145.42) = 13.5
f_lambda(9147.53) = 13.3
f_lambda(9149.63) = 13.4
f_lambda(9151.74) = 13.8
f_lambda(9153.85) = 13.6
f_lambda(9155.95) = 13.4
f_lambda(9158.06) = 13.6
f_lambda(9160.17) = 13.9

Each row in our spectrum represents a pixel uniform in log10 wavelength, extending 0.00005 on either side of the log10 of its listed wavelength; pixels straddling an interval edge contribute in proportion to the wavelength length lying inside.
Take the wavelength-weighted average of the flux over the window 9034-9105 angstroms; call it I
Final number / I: 13.8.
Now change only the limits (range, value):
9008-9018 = 13.1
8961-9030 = 13.6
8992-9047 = 13.6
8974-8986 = 13.8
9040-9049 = 14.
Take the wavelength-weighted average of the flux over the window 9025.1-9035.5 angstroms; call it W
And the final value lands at 13.6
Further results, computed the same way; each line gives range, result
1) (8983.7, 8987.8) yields 14.2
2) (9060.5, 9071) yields 14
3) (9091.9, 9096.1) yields 14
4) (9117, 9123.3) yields 13.3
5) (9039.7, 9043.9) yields 14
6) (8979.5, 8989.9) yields 14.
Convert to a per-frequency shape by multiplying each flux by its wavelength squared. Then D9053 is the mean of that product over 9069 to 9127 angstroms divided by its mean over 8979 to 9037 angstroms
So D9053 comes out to 1.0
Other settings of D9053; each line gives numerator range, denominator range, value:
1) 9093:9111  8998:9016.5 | 1.04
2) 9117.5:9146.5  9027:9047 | 1.00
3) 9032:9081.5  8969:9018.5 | 1.03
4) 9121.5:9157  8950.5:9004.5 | 1.03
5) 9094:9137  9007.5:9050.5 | 1.02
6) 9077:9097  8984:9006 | 1.01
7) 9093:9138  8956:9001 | 1.03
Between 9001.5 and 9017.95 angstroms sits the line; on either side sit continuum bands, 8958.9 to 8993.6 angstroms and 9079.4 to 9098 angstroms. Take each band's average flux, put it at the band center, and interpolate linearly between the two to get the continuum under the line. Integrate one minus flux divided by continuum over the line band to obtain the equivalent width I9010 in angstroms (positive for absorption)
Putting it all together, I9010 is 0.4 angstroms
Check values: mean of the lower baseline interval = 13.7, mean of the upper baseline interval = 13.7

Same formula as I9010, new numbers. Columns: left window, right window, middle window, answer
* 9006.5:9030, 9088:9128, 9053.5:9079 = -0.4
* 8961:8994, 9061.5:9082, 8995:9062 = 1.1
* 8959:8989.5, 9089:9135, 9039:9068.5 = -0.3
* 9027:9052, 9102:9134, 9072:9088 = 0.2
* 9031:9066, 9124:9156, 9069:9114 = 0.2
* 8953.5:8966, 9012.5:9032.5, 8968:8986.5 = -0.6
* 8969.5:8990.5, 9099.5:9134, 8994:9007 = 0.2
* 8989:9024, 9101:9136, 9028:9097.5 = -1.0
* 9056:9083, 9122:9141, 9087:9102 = 0.1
